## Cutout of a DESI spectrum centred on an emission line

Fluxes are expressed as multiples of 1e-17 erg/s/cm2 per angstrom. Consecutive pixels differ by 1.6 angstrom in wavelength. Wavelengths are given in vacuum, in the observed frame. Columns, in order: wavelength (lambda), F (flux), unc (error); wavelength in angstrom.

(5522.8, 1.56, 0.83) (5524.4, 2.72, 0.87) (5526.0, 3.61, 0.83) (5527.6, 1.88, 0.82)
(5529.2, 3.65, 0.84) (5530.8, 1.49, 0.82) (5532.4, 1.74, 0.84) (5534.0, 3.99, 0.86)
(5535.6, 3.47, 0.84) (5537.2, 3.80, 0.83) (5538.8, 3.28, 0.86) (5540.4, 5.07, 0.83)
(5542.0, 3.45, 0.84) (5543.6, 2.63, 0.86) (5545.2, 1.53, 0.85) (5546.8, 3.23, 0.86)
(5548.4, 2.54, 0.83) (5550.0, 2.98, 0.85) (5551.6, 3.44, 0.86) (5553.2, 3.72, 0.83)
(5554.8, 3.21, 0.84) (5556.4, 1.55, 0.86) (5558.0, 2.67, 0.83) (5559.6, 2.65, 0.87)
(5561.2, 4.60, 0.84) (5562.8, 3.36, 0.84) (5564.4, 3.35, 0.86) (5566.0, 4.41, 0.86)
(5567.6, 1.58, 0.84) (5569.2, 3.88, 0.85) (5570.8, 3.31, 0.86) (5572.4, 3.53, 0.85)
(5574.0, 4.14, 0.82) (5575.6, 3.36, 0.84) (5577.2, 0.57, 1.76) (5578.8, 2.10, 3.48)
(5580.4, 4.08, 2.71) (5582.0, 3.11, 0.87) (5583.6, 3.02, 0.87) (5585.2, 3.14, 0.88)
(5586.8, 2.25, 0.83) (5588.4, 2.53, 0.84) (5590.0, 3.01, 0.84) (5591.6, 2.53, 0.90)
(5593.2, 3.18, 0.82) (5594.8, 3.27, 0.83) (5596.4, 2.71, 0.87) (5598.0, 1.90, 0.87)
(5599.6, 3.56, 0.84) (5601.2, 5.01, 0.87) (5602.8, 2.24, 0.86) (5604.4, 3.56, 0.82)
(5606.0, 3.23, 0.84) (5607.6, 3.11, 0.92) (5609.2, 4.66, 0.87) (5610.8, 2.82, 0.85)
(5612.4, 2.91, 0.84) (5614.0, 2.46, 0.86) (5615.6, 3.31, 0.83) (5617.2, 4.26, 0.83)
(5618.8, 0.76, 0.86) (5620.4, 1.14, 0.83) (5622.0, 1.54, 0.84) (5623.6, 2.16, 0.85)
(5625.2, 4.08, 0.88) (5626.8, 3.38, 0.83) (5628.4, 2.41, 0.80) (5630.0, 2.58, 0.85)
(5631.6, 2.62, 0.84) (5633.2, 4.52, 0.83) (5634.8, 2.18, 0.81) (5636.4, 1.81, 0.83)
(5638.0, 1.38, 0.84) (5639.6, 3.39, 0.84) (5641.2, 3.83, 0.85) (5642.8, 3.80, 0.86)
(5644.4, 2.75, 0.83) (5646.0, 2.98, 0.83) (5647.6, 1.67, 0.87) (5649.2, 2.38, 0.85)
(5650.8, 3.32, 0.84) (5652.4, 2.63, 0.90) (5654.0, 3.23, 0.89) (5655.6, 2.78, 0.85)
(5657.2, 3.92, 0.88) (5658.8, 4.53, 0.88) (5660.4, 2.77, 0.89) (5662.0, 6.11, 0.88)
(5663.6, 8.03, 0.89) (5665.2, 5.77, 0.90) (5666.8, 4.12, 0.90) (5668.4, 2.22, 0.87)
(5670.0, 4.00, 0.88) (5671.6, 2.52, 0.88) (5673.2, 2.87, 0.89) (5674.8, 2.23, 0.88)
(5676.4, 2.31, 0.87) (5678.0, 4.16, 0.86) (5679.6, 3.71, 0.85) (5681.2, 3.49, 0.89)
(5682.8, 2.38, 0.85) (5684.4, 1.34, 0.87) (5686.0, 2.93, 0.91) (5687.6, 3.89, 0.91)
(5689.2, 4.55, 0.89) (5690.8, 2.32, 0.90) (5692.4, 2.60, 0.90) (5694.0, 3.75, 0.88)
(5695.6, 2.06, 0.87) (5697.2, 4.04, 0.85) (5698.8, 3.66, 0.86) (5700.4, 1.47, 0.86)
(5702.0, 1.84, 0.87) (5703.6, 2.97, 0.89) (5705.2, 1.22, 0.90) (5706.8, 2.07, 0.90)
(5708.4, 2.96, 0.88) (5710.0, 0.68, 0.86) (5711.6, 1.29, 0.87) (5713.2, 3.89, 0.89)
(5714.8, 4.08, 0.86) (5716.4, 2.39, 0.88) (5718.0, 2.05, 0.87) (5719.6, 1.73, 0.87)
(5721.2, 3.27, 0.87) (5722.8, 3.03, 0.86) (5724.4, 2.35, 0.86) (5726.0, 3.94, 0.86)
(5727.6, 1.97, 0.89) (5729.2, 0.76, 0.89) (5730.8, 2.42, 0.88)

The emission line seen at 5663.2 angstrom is [O III] 5007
